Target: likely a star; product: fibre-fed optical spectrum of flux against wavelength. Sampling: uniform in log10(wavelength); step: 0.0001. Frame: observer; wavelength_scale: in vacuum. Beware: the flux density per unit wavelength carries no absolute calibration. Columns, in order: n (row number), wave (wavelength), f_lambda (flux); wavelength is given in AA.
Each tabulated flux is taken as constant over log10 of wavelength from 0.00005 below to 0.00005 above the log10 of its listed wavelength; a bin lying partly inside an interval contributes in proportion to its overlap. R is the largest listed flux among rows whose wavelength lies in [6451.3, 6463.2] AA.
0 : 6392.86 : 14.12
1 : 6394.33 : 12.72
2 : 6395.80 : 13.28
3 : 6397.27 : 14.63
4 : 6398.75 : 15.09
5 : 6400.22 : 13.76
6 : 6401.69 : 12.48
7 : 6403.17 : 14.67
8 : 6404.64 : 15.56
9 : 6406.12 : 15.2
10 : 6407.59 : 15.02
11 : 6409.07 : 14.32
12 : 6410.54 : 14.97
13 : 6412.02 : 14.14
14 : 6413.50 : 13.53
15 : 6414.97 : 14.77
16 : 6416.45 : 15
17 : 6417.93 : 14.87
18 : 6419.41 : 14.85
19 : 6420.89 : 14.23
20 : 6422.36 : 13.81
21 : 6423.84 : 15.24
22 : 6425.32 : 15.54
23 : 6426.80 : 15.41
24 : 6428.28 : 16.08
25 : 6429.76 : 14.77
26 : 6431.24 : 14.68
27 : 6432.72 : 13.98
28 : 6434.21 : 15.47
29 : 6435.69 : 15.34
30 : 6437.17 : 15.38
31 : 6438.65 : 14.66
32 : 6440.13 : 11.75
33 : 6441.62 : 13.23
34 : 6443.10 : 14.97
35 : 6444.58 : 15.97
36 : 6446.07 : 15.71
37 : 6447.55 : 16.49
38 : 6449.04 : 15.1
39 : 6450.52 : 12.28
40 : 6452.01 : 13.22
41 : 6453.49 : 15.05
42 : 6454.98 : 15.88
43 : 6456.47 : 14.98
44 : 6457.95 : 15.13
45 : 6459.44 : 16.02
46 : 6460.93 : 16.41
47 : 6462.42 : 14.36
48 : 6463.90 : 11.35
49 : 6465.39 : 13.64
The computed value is 16.41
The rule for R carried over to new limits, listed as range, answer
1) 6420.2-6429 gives 16.08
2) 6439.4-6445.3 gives 15.97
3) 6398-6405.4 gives 15.56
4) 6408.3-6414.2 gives 14.97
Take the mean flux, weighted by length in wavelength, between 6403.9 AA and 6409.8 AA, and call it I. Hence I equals 15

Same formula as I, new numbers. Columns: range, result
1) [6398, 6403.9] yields 14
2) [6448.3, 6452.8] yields 13.6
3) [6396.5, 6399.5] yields 14.8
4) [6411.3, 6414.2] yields 13.8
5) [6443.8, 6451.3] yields 15.1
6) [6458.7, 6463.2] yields 15.6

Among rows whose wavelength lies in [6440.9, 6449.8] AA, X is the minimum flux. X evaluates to 13.23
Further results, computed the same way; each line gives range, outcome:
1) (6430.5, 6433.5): 13.98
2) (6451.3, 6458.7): 13.22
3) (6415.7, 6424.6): 13.81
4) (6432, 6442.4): 11.75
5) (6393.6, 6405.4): 12.48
